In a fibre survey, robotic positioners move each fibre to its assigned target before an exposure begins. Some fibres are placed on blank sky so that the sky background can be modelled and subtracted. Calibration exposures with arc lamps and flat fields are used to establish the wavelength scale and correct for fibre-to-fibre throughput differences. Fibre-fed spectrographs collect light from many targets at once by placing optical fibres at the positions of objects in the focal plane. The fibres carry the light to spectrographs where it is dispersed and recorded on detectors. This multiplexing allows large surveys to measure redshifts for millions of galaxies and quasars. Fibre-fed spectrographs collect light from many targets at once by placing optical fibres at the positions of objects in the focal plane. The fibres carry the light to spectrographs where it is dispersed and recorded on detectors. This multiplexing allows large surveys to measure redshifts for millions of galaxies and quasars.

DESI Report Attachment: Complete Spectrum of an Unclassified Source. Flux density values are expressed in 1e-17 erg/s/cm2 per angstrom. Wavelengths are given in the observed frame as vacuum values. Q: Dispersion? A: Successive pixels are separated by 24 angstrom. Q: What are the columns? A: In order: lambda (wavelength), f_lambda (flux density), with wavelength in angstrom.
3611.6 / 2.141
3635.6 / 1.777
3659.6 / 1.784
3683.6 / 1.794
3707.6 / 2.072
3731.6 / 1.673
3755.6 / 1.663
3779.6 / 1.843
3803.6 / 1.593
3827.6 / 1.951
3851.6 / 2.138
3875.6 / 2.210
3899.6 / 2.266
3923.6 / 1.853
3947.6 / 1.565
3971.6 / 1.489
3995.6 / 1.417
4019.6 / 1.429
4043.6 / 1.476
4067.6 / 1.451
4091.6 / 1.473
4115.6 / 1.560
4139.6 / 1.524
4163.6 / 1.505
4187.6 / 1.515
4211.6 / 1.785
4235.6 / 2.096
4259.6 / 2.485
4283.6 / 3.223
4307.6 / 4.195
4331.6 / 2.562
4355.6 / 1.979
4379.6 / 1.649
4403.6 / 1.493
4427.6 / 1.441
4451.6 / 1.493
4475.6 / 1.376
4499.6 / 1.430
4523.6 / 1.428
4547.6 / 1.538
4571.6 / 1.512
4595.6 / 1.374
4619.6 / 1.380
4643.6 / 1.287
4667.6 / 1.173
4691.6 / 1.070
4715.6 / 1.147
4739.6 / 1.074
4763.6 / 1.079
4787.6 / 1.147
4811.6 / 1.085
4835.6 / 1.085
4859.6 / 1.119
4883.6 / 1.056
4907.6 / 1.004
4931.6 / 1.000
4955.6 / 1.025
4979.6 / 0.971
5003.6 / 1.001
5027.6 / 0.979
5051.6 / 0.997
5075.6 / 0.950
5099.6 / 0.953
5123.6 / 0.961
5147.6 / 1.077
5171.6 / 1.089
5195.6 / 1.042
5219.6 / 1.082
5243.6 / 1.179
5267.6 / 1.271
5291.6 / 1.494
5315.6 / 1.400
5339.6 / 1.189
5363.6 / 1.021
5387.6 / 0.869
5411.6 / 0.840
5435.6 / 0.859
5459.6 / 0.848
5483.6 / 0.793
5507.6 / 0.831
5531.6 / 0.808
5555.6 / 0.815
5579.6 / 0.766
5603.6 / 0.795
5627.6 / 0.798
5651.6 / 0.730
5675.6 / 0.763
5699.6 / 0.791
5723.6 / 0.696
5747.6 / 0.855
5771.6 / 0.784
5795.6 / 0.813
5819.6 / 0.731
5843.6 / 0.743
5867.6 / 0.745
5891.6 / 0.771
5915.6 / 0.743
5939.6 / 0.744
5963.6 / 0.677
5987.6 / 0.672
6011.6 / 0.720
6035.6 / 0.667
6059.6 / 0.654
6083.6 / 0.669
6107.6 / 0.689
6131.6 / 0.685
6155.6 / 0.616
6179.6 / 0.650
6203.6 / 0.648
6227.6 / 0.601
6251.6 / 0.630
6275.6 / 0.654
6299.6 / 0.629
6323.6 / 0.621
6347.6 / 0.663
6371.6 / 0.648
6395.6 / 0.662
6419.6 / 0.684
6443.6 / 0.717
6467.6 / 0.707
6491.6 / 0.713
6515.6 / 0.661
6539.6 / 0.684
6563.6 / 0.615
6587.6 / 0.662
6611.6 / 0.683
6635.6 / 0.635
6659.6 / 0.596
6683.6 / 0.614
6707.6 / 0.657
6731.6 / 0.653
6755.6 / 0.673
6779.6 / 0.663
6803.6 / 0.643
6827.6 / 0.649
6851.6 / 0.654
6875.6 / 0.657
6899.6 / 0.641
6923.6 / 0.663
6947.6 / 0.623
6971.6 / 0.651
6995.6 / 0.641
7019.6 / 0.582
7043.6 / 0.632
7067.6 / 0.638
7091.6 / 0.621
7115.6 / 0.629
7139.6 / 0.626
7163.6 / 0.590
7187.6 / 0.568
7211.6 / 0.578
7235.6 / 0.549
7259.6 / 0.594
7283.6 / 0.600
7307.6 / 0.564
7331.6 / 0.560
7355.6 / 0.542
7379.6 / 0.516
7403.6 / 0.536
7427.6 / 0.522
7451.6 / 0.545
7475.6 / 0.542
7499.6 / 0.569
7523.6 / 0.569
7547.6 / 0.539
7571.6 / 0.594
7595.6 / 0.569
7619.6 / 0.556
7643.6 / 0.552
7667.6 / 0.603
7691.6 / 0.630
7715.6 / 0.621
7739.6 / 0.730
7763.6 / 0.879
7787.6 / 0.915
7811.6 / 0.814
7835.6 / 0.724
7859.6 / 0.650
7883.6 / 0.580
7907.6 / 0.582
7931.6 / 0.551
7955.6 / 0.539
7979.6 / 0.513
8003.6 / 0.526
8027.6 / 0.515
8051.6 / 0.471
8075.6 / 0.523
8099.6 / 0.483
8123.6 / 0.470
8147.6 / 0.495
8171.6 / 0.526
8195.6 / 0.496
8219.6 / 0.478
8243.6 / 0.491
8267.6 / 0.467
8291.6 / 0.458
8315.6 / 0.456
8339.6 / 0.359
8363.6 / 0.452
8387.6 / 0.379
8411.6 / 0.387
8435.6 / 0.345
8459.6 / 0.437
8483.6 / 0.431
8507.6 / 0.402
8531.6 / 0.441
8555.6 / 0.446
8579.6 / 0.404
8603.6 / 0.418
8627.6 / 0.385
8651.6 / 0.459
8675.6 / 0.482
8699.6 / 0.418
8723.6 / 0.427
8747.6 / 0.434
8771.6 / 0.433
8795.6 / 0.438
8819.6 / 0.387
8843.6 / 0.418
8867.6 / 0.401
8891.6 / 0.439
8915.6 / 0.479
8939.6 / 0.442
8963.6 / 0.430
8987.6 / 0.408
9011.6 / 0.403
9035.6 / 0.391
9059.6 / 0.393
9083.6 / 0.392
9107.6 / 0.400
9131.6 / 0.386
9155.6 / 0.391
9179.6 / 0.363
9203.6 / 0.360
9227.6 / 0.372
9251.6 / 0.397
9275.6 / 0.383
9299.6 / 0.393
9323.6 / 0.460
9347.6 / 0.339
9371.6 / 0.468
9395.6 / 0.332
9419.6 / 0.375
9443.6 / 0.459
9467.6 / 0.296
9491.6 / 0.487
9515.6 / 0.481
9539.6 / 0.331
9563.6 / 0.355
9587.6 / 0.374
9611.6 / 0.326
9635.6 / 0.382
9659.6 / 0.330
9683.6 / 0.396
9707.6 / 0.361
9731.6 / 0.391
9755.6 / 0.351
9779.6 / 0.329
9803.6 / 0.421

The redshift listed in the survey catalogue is 1.78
